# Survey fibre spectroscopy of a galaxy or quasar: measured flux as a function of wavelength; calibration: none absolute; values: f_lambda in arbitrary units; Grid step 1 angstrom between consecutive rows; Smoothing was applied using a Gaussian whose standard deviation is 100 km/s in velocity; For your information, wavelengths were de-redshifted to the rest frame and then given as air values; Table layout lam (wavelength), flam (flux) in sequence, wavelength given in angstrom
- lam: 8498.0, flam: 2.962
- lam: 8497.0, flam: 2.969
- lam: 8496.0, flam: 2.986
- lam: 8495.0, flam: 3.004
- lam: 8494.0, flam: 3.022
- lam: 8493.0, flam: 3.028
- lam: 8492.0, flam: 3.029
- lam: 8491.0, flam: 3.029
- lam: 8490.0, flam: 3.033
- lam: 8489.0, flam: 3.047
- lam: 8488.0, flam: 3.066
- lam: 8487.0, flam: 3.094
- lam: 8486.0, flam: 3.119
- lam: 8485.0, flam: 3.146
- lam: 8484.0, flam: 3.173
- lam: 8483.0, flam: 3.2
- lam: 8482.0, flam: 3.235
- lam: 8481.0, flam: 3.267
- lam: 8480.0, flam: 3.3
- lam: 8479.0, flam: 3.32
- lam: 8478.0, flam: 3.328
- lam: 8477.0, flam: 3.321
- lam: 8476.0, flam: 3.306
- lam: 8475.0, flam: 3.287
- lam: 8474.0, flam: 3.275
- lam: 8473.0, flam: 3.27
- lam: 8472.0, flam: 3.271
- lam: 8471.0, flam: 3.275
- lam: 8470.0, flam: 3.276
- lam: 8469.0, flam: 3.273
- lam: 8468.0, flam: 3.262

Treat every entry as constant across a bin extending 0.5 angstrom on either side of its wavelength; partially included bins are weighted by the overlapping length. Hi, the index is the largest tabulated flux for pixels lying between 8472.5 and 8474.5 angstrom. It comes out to 3.275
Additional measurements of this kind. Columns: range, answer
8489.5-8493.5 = 3.033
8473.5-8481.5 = 3.328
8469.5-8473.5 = 3.276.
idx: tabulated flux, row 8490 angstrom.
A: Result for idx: 3.033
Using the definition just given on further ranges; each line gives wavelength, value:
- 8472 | 3.271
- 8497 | 2.969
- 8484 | 3.173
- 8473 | 3.27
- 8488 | 3.066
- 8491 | 3.029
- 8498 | 2.962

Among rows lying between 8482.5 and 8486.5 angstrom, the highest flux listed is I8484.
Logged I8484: 3.2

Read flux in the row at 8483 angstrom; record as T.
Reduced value 3.2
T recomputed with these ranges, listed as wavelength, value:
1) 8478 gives 3.328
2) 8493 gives 3.028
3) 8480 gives 3.3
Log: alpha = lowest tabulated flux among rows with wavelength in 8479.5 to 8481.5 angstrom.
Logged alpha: 3.267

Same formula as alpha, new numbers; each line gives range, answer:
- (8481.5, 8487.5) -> 3.094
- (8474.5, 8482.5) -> 3.235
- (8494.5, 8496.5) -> 2.986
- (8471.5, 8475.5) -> 3.27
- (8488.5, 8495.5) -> 3.004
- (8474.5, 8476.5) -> 3.287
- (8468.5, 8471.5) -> 3.273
